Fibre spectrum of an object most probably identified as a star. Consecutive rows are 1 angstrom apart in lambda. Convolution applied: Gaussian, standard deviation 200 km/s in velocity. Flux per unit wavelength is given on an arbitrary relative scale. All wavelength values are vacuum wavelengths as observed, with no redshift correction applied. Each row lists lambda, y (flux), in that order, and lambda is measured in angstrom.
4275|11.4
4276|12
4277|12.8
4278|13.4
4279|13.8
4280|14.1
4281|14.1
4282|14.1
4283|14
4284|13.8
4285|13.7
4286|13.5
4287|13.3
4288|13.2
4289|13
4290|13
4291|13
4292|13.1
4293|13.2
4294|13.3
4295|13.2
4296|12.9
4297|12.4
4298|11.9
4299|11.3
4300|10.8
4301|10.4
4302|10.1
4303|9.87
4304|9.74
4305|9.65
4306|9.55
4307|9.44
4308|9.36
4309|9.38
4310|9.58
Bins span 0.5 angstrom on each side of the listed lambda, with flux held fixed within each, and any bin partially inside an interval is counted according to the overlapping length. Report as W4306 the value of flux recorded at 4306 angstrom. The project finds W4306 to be 9.55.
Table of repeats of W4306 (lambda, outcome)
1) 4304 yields 9.74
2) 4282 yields 14.1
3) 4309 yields 9.38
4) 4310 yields 9.58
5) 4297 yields 12.4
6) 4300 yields 10.8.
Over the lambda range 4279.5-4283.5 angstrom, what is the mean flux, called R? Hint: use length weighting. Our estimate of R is 14.1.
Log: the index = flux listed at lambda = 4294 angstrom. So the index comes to 13.3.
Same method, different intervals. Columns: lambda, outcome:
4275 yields 11.4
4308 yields 9.36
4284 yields 13.8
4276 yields 12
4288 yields 13.2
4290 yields 13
